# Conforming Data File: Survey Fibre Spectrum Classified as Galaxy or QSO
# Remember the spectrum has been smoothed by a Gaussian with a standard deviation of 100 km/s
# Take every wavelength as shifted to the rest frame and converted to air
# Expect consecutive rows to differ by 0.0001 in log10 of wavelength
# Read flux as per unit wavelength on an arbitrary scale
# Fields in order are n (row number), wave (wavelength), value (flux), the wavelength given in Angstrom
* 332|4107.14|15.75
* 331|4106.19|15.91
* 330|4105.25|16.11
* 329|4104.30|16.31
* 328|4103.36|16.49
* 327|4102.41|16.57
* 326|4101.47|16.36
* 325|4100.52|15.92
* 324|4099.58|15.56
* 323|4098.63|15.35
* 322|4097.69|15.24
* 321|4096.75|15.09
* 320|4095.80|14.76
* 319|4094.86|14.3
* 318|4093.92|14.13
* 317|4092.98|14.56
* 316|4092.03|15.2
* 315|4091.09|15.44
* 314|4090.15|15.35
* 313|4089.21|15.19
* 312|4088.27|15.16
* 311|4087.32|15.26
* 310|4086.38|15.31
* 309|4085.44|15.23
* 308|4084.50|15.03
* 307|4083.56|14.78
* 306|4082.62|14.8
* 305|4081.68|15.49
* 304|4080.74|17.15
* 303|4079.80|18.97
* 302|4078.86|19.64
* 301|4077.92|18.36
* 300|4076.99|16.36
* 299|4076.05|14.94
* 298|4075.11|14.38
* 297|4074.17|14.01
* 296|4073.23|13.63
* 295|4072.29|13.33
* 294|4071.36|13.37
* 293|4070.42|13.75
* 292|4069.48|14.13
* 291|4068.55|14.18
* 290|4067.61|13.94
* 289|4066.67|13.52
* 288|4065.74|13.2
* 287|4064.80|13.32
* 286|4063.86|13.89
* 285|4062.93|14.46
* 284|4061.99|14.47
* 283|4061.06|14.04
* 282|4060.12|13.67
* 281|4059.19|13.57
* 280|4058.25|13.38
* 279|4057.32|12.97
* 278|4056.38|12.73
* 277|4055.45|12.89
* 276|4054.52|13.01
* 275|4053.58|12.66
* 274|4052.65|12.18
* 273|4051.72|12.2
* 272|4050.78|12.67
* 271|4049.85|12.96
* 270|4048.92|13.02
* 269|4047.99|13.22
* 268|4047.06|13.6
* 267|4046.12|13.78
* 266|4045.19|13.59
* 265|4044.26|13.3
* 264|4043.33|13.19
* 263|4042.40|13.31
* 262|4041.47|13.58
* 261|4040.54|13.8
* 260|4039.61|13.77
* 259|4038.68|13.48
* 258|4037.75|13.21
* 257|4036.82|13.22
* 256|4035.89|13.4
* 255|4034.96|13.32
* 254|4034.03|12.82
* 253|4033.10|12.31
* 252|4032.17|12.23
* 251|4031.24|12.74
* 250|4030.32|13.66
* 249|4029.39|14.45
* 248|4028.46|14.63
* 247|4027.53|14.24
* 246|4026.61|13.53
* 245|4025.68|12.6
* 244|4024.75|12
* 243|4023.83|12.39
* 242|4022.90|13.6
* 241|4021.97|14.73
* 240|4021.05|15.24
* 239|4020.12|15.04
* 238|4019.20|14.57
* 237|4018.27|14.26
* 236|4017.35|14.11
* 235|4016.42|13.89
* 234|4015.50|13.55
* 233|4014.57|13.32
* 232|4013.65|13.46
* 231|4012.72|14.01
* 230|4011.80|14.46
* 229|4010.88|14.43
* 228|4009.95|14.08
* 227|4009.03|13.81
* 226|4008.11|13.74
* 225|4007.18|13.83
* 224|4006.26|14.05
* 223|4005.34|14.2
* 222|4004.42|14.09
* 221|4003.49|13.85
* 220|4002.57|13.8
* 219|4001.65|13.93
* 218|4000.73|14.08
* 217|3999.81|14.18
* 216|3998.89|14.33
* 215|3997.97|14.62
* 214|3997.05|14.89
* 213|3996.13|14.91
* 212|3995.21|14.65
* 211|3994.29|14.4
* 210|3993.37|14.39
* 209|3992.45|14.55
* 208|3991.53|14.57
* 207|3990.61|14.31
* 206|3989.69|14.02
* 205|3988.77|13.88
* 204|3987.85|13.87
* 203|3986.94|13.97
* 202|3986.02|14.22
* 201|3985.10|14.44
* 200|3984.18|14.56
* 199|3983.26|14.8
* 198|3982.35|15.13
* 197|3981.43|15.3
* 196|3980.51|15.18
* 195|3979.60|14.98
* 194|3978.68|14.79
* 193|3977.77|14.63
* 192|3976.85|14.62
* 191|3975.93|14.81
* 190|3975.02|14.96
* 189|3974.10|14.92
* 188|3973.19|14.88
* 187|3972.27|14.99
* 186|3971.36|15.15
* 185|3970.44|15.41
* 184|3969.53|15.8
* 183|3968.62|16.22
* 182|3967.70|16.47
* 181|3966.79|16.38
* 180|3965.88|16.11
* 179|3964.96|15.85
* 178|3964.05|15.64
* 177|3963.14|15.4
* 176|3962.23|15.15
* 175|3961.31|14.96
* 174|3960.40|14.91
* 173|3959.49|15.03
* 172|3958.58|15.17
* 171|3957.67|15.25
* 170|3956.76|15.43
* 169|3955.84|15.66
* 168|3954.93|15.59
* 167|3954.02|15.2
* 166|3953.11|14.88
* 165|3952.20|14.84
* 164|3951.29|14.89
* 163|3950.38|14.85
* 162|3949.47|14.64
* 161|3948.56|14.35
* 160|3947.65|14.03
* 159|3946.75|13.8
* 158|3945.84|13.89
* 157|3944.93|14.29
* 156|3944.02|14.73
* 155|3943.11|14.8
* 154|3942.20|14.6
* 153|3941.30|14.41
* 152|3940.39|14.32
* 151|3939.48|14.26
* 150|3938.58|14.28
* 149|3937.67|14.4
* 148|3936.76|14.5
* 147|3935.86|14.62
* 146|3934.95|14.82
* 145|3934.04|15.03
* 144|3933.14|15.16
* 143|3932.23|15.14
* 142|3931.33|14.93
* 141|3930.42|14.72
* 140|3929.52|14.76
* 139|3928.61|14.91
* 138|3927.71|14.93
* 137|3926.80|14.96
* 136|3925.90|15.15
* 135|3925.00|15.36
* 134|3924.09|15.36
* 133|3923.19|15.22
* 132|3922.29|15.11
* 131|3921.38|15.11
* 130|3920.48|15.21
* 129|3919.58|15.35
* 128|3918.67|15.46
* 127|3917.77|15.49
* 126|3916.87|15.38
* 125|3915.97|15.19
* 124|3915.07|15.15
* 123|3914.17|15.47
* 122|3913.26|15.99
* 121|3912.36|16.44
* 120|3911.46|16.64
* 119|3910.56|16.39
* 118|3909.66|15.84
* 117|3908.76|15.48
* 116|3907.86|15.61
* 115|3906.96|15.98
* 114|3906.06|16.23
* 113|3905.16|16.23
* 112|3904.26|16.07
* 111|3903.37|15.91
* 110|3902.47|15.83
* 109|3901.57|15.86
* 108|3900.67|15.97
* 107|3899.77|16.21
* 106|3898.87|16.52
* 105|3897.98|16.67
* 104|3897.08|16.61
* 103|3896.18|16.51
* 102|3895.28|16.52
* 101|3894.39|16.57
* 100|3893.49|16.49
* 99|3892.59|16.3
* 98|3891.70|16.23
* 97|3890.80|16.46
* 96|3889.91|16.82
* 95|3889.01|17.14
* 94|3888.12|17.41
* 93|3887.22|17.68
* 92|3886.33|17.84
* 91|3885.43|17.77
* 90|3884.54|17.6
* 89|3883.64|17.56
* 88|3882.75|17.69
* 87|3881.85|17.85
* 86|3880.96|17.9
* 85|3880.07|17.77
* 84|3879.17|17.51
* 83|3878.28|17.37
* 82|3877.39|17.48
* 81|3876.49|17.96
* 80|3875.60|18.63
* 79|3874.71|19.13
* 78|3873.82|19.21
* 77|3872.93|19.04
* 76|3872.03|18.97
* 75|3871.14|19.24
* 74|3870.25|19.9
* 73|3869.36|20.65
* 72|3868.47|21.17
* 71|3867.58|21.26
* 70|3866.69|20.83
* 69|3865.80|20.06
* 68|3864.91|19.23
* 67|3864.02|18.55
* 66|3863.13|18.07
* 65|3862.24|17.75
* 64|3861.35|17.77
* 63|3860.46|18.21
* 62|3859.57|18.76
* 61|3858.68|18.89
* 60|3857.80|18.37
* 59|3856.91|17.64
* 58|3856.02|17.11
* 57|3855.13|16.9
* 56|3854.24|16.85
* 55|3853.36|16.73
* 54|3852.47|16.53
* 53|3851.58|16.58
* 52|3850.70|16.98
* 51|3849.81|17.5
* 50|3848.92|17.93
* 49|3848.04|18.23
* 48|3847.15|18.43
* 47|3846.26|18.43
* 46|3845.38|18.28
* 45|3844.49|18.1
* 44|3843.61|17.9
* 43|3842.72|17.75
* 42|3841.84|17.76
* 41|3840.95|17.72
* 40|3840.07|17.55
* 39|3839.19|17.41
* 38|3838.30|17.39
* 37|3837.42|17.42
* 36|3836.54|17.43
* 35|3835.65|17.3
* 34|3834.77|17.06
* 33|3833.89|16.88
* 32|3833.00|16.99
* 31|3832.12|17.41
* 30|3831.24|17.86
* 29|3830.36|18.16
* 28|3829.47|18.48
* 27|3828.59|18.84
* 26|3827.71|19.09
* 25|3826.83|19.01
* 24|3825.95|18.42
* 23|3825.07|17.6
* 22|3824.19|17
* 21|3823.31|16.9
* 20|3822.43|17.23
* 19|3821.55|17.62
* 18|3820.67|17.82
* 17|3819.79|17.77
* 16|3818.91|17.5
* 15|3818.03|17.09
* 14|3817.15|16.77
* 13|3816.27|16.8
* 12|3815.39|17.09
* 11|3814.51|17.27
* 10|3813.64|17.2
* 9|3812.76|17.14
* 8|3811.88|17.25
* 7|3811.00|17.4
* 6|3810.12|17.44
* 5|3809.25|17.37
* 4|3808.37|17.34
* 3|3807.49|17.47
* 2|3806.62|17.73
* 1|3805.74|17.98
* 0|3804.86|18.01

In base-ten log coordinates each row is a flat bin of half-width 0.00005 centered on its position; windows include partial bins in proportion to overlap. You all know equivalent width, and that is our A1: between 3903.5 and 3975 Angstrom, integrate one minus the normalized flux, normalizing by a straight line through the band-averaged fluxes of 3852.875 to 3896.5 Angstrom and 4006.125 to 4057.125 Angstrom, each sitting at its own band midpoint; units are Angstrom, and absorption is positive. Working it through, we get 4.3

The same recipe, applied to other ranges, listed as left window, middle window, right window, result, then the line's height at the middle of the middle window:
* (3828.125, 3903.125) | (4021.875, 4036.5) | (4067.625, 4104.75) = 2.5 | 16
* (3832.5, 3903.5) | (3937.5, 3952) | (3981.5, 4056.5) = 1.2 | 15.7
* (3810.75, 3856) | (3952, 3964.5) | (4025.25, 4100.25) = 0.4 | 15.7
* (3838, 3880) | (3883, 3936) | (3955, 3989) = 3.0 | 16.9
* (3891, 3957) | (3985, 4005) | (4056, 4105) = 1.2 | 15.2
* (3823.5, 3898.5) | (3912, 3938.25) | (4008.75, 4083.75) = 2.2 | 16.5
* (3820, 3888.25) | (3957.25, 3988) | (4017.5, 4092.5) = 1.1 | 15.7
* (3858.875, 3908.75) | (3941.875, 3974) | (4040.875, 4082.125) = 2.0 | 16.2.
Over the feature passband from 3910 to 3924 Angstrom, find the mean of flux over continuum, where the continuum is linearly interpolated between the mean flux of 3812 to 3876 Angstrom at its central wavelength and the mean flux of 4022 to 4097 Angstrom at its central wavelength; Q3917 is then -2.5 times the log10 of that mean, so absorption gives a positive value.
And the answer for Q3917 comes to 0.08 mag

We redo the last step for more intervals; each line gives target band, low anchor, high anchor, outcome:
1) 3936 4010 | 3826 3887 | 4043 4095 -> 0.09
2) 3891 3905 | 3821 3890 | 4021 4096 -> 0.06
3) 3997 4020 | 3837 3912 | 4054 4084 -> 0.10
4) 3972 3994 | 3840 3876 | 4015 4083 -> 0.06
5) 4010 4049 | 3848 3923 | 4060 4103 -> 0.15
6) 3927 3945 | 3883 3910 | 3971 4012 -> 0.07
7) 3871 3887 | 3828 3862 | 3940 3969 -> -0.08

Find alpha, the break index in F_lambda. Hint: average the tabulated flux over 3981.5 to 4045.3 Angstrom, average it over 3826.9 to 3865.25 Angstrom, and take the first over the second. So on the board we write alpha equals 0.78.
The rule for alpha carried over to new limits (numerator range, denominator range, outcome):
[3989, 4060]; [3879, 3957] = 0.87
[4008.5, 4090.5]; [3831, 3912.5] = 0.80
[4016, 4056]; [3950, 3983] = 0.88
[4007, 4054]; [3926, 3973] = 0.90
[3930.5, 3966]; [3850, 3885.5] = 0.81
